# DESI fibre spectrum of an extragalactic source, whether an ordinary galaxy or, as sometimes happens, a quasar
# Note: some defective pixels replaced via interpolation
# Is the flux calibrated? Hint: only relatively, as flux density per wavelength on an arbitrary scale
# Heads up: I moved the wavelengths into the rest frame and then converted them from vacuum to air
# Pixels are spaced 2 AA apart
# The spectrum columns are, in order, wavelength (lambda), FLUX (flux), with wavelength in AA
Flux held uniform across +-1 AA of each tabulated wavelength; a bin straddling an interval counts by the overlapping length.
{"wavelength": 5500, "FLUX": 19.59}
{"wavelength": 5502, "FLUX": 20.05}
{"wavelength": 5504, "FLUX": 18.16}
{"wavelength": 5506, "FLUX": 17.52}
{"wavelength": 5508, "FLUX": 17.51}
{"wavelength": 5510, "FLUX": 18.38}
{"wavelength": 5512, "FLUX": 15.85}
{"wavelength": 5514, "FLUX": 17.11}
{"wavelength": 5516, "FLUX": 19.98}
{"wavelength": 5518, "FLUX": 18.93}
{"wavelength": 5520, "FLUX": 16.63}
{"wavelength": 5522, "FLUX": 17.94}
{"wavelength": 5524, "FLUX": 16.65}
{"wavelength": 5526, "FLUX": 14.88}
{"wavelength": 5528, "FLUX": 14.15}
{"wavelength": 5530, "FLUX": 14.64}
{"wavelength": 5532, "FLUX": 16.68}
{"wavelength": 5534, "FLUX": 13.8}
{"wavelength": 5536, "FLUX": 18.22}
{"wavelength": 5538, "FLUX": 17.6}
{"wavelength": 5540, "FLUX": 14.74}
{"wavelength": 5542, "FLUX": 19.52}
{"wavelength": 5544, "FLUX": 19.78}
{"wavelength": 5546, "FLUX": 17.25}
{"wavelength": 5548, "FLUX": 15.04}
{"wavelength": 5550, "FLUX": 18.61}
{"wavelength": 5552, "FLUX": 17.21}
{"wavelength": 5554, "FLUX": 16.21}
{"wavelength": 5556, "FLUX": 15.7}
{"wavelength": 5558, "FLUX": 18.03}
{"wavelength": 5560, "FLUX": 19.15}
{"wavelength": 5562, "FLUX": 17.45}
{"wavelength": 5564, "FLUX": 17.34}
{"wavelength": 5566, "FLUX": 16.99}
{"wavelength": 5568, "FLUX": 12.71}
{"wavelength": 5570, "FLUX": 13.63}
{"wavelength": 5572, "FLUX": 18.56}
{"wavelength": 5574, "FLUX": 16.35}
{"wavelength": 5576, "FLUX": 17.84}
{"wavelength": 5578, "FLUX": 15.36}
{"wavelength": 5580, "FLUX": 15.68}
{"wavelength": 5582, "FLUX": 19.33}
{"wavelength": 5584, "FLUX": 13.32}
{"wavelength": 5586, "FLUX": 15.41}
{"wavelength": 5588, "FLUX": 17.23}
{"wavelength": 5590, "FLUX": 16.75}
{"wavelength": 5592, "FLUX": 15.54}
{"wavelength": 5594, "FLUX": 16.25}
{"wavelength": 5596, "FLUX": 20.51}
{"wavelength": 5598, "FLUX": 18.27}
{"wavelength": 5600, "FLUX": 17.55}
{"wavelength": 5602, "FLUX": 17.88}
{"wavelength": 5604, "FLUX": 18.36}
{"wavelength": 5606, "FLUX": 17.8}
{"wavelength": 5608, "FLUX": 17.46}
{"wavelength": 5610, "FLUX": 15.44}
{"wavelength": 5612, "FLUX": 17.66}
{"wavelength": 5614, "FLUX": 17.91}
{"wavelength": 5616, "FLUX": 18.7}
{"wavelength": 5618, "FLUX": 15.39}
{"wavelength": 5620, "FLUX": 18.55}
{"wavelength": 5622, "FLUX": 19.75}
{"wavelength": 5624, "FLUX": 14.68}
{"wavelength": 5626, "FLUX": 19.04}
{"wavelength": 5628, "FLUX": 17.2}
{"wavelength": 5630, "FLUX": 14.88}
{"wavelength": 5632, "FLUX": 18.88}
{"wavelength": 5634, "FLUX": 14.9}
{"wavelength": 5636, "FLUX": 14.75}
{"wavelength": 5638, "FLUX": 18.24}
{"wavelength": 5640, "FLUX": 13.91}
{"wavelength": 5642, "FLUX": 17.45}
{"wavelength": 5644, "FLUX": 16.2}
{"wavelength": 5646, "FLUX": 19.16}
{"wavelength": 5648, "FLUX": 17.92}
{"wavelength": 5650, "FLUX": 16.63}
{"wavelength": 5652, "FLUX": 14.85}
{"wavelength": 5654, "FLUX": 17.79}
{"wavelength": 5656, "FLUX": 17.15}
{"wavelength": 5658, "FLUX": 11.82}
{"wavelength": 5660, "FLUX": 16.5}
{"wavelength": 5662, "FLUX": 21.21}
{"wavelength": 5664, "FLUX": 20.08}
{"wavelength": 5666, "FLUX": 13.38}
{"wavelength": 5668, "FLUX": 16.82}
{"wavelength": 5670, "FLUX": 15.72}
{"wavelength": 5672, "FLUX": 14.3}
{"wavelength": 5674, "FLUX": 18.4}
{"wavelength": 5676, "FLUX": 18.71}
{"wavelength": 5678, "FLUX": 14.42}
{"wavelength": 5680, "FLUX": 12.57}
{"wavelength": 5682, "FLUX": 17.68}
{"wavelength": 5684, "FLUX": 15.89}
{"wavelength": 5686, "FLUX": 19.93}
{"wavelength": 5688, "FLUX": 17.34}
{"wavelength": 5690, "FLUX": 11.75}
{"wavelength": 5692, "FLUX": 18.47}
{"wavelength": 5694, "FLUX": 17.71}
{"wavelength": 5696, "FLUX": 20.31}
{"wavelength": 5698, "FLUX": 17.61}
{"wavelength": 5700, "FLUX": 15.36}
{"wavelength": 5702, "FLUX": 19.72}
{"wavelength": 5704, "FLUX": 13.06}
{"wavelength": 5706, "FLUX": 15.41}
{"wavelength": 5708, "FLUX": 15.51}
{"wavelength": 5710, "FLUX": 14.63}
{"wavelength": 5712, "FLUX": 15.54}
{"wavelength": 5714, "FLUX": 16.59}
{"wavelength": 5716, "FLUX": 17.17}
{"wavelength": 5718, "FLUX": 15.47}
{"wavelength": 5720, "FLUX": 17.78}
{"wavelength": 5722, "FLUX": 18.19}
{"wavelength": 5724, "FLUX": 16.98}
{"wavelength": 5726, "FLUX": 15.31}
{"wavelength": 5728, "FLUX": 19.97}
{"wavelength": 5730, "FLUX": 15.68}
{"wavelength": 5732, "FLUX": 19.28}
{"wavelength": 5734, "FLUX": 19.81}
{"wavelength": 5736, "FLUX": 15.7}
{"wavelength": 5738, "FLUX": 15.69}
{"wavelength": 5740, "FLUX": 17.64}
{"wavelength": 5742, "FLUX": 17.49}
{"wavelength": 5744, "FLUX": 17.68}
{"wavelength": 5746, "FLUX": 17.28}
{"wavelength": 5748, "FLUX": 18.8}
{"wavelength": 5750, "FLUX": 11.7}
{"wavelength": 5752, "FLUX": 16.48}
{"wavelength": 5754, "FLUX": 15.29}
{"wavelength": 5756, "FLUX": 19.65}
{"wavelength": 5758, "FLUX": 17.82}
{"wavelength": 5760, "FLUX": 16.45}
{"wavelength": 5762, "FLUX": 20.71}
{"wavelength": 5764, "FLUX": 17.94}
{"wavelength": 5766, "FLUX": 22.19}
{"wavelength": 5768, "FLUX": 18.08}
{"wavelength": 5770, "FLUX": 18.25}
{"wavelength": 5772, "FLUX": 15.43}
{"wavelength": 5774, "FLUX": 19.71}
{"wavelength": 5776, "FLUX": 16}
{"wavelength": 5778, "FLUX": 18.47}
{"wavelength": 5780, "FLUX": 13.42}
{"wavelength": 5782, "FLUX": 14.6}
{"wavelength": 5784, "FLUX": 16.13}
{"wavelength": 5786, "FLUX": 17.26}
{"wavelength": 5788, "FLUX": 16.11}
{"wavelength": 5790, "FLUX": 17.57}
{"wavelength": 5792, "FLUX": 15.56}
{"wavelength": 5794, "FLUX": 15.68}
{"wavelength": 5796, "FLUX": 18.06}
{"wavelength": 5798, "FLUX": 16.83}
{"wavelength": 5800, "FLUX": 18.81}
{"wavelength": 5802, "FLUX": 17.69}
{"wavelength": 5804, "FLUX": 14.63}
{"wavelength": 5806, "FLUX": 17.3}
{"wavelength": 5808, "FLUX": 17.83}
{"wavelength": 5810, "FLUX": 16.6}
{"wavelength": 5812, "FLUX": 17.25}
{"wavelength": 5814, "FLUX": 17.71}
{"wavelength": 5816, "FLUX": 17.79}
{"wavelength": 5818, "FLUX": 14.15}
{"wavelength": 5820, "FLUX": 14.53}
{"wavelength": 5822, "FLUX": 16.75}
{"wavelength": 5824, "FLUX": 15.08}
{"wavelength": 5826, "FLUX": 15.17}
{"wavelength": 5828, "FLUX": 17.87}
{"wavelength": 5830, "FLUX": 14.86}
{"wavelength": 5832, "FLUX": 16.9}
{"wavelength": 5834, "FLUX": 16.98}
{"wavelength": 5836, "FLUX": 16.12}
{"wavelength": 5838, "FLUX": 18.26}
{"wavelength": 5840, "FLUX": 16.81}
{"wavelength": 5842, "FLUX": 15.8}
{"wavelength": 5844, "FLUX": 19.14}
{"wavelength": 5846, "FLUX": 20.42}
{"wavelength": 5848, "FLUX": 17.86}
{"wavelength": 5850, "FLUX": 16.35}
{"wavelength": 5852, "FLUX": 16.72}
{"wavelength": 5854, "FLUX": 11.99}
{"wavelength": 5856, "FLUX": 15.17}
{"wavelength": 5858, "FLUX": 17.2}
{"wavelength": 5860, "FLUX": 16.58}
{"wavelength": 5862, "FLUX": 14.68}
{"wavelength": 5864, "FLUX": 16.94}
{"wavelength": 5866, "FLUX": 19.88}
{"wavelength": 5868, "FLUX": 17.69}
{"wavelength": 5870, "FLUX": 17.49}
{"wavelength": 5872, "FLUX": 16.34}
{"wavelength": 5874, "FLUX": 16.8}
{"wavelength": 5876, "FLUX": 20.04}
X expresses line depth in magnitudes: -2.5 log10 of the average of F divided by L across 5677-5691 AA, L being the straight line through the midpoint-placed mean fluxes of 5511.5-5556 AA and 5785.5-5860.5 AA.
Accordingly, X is 0.07 mag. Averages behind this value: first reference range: 16.9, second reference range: 16.7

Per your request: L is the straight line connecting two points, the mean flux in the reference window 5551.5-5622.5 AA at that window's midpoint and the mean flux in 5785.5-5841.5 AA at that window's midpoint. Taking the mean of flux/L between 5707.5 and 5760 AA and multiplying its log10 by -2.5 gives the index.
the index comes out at -0.01 mag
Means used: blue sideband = 17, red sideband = 16.6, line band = 16.9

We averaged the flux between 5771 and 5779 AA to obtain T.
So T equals 17.4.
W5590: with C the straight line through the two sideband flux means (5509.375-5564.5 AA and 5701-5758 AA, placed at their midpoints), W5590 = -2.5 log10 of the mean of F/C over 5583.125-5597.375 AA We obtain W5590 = 0.03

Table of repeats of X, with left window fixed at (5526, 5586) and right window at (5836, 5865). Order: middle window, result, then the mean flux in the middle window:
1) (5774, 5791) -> 0.016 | 16.4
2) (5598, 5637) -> -0.042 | 17.2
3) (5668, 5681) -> 0.055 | 15.8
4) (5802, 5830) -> 0.021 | 16.4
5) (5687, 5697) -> -0.033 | 17.1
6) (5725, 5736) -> -0.074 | 17.8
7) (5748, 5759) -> 0.014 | 16.4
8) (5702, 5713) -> 0.091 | 15.3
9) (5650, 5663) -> 0.002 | 16.6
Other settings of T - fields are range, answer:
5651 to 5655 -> 16.3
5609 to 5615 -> 17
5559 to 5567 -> 17.7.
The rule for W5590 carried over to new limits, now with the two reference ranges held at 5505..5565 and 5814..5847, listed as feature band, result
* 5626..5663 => 0.02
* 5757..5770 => -0.12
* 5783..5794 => 0.02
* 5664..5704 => 0.02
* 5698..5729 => 0.02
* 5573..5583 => 0.01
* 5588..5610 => -0.03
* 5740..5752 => 0.01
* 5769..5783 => 0.01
